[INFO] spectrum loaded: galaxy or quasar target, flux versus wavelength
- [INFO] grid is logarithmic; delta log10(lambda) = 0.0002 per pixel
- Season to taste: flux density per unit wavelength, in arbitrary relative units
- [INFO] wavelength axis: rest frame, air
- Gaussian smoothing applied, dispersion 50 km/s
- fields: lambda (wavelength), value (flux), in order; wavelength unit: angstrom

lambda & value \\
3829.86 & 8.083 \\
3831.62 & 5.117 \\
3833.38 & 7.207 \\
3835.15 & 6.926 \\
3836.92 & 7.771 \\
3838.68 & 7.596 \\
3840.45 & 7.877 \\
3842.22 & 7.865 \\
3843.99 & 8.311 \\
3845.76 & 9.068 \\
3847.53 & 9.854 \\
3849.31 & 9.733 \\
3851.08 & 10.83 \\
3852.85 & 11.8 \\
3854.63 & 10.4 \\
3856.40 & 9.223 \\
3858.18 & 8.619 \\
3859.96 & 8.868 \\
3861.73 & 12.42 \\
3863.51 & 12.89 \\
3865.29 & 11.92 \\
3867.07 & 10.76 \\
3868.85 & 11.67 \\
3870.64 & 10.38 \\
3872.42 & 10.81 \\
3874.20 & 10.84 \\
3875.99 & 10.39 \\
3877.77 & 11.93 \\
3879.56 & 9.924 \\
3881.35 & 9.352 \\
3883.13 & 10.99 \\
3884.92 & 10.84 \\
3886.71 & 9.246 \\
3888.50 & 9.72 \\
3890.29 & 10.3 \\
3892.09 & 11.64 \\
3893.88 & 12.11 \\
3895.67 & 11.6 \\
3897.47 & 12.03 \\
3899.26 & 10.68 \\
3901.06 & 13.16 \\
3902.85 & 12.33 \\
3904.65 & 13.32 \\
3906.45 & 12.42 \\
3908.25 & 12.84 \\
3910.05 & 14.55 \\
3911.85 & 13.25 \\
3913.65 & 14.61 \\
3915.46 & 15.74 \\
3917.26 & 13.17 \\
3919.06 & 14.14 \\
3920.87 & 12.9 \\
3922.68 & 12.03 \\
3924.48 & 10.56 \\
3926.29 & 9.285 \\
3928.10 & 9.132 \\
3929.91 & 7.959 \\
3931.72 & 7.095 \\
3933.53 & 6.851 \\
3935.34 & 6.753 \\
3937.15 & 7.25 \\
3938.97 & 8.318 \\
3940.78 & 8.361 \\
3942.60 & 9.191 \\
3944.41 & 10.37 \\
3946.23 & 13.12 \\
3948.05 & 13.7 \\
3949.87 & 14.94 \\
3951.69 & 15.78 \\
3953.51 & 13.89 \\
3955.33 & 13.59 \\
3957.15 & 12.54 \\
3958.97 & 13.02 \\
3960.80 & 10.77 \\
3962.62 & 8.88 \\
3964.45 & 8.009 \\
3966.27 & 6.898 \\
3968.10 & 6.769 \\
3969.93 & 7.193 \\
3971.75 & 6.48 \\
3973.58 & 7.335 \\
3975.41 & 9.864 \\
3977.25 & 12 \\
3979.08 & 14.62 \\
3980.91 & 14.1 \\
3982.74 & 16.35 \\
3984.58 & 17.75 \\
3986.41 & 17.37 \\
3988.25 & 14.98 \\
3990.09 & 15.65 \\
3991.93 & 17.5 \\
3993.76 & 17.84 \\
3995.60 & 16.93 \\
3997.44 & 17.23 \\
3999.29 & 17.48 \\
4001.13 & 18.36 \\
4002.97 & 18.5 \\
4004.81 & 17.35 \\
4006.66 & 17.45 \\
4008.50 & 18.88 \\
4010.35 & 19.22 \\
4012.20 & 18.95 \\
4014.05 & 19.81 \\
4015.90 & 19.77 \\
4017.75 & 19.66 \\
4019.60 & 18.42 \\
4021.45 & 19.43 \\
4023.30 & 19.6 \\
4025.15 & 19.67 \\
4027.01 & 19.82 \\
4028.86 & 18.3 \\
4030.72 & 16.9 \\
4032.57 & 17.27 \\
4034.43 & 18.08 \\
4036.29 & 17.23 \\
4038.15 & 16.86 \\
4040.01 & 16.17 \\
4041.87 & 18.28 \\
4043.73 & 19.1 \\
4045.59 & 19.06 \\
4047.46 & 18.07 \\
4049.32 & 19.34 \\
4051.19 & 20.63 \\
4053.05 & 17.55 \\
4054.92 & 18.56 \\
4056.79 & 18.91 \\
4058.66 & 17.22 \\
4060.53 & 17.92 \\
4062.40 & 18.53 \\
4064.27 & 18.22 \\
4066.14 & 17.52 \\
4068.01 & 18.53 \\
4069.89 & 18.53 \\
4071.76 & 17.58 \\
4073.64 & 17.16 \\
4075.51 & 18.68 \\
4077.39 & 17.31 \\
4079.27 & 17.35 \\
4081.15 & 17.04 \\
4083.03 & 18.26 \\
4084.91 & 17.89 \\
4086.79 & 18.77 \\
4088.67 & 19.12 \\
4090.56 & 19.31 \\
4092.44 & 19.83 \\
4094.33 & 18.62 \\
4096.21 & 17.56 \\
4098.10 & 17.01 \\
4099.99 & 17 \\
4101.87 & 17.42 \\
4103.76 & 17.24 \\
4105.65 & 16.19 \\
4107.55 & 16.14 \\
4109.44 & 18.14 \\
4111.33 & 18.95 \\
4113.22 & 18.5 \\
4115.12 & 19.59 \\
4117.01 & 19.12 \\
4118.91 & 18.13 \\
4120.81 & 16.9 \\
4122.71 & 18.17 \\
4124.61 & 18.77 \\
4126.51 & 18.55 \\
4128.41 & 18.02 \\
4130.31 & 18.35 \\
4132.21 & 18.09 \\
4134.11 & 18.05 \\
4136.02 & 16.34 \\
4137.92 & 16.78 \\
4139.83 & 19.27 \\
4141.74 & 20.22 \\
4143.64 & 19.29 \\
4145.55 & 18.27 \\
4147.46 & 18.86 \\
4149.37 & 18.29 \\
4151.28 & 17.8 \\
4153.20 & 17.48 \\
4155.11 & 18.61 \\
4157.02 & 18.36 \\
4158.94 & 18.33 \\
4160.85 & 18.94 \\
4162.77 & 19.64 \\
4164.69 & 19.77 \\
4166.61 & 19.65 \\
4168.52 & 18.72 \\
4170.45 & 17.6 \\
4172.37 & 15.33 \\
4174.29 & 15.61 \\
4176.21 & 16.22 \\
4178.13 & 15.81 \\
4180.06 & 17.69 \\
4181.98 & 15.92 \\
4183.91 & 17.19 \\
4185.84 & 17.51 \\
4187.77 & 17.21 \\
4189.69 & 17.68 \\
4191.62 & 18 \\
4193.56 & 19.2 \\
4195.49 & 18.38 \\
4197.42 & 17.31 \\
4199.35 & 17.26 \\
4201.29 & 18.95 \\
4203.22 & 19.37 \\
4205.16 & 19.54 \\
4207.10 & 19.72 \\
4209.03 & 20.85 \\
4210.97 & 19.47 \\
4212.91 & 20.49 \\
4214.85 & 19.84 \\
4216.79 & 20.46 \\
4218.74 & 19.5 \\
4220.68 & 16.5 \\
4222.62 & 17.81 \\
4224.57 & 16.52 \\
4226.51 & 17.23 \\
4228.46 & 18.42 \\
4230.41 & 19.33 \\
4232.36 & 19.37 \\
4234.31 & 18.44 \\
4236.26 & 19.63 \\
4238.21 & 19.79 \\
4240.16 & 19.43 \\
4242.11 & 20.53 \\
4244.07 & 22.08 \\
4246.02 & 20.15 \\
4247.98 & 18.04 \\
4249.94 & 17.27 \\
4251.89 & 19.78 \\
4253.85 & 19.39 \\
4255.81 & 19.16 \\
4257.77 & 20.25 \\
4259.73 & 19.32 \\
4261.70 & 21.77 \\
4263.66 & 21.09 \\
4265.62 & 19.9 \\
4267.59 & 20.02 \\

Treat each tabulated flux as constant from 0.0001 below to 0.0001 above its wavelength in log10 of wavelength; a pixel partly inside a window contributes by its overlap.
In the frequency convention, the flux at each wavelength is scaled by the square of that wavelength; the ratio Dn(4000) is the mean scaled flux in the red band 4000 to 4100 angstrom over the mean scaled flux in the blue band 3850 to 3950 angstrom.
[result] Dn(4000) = 1.79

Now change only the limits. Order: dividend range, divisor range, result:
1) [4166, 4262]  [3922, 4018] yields 1.60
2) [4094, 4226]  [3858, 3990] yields 1.80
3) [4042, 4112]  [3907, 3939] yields 1.78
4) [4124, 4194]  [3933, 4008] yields 1.54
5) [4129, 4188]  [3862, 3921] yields 1.72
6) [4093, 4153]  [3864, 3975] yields 1.83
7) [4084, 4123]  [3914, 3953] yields 1.81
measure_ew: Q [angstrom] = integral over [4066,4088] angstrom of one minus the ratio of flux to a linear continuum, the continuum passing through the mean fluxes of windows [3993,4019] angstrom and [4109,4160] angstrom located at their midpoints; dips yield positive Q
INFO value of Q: 0.5 angstrom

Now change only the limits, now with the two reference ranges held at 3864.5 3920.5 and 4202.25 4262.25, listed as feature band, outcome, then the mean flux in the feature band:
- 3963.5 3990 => 4.2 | 11.5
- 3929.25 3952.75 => 5.3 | 10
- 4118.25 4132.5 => -1.0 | 18.1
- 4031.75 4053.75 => -4.3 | 18.1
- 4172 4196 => 1.6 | 17.1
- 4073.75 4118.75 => -4.7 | 18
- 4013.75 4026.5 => -4.2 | 19.5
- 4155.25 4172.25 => -0.8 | 18.7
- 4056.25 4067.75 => -1.8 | 18.1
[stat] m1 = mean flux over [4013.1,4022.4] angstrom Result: 19.4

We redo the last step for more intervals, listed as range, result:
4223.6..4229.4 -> 17.4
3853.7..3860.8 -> 9.29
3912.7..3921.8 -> 14.1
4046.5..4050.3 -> 18.7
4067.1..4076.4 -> 18.1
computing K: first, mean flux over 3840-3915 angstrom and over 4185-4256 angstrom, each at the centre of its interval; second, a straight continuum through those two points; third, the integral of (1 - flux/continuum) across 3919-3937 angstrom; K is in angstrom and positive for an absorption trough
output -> 4.2 angstrom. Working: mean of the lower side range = 11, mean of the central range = 9.36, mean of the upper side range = 18.9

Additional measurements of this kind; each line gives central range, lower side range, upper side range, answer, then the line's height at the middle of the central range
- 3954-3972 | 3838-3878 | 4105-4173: 4.8 angstrom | 13.2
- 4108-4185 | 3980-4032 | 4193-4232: 2.0 angstrom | 18.5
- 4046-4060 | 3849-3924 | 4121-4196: -2.8 angstrom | 15.5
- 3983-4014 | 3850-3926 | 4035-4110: -4.4 angstrom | 15.4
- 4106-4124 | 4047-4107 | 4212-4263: 0.2 angstrom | 18.4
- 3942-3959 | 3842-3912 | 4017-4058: 1.6 angstrom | 14.4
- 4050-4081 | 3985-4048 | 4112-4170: 0.2 angstrom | 18.2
